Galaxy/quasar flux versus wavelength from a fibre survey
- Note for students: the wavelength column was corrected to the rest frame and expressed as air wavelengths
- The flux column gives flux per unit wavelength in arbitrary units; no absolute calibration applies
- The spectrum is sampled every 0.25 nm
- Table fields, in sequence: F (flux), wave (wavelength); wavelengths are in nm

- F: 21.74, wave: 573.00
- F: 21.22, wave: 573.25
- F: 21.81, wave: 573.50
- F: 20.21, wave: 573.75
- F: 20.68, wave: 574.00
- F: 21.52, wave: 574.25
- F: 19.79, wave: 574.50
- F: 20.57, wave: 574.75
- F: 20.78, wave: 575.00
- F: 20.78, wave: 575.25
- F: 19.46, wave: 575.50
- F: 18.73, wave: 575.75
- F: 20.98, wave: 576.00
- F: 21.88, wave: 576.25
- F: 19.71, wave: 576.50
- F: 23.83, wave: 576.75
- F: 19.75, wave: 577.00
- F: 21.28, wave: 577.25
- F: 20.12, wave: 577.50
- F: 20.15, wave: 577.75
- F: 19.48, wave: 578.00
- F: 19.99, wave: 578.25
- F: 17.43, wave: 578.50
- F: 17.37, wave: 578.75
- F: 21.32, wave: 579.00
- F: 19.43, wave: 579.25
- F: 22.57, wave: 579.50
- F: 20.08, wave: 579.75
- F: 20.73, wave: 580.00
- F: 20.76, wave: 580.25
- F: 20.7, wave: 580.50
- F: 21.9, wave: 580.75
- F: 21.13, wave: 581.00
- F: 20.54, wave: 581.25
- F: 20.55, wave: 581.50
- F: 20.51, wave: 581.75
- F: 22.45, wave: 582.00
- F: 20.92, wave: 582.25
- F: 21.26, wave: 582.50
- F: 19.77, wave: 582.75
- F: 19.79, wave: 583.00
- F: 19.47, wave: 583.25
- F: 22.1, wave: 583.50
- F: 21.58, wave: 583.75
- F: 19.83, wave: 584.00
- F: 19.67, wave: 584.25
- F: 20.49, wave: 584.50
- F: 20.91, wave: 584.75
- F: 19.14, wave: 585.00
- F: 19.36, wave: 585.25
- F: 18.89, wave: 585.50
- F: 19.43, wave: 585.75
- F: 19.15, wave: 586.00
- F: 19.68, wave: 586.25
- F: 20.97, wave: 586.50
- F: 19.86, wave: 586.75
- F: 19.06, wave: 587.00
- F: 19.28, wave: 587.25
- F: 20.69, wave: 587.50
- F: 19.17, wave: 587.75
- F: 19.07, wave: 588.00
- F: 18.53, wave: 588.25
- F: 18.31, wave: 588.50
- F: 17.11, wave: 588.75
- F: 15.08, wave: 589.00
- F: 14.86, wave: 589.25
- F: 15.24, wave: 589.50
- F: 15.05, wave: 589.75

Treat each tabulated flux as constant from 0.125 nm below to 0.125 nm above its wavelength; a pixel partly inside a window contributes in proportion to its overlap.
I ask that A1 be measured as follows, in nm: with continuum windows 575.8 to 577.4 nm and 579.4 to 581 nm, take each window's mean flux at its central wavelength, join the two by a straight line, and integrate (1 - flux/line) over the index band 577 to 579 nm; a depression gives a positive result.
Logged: 0.15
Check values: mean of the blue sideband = 21.1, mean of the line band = 19.5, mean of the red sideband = 21.1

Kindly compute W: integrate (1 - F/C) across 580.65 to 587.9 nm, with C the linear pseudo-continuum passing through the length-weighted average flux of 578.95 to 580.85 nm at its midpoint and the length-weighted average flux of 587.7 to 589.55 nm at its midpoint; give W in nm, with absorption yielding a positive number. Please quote -0.47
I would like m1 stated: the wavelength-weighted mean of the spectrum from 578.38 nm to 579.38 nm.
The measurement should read 18.9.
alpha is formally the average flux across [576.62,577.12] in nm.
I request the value 21.8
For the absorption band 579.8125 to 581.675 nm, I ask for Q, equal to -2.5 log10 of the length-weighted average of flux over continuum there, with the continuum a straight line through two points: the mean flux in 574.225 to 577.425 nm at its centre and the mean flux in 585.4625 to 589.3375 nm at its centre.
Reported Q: -0.05 mag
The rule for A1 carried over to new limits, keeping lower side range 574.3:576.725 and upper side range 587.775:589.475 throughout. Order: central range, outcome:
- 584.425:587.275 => -0.29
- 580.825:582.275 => -0.16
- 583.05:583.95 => -0.12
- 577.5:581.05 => -0.12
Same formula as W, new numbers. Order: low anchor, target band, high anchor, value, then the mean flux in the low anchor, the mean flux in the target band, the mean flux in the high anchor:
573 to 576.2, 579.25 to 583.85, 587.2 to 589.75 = -0.44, 20.6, 20.9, 17.6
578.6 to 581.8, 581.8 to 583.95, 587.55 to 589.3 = -0.14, 20.6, 20.9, 17.7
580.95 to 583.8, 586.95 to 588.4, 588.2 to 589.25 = -0.15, 20.8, 19.3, 16.9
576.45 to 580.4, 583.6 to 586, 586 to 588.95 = -0.05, 20.3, 19.9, 19.1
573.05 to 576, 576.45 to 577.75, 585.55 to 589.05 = -0.04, 20.6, 20.9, 19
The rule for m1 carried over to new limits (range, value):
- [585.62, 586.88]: 19.8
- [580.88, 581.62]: 20.7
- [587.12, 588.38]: 19.3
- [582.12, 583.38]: 20.3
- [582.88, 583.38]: 19.7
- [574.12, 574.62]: 20.7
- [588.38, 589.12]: 16.8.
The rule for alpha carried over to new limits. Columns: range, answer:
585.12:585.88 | 19.2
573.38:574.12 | 20.9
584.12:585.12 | 20.1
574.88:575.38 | 20.8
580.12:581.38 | 21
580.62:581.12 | 21.5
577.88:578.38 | 19.7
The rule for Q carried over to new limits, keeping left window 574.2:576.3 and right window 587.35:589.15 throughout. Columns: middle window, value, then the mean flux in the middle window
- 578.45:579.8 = 0.00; 19.8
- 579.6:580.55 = -0.05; 20.6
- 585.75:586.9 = -0.07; 19.8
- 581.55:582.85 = -0.09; 21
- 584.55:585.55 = -0.05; 19.7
